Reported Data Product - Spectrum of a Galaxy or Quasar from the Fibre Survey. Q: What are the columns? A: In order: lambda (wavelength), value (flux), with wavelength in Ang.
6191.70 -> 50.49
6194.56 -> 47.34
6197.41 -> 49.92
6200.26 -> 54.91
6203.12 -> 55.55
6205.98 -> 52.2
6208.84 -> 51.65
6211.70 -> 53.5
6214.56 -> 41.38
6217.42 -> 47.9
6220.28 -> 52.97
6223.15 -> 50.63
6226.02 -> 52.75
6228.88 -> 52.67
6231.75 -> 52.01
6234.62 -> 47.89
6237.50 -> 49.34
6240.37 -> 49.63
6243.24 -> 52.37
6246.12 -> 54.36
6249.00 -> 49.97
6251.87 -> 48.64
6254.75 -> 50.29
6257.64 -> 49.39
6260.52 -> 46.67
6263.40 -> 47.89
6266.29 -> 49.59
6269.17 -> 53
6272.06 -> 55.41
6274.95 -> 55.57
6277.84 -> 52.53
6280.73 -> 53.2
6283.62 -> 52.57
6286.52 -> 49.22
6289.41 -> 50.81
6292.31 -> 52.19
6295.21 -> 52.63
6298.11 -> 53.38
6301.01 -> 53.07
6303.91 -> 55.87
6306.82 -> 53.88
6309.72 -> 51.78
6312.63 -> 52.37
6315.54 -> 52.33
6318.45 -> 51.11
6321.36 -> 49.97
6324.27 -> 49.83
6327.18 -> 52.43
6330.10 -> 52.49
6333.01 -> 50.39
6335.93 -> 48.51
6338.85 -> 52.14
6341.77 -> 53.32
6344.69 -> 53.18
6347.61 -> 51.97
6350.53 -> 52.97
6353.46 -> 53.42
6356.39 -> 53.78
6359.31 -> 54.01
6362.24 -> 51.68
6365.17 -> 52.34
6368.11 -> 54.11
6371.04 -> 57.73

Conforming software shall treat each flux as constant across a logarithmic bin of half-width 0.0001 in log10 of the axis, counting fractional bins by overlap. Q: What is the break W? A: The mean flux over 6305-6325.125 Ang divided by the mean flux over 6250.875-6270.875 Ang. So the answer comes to 1.0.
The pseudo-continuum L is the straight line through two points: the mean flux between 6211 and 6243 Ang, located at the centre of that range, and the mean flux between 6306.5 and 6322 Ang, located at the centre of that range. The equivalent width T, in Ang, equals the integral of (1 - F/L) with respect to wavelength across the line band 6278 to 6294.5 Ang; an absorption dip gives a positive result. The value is -0.14 Ang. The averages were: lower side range 50.1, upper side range 51.9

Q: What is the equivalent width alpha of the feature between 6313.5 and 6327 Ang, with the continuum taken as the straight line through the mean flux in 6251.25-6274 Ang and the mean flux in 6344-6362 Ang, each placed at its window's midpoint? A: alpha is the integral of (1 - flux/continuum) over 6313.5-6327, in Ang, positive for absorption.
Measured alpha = 0.3 Ang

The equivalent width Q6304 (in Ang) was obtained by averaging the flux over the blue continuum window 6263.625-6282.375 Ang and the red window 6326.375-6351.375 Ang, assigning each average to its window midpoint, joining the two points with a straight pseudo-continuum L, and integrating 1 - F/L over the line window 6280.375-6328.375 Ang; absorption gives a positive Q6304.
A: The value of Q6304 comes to 0.3 Ang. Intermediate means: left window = 52.9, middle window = 52.1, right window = 51.9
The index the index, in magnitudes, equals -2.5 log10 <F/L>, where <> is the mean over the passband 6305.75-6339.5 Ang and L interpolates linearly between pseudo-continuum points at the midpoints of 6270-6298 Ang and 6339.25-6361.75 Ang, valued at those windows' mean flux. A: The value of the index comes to 0.03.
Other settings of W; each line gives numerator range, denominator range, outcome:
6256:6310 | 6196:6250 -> 1.02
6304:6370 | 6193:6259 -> 1.03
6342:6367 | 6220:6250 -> 1.03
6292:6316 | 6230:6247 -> 1.04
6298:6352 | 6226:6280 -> 1.02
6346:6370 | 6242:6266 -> 1.06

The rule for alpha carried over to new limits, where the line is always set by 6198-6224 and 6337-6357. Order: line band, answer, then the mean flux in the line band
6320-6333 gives 0.4 Ang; 51.1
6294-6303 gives -0.2 Ang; 53.2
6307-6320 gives 0.1 Ang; 52.1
